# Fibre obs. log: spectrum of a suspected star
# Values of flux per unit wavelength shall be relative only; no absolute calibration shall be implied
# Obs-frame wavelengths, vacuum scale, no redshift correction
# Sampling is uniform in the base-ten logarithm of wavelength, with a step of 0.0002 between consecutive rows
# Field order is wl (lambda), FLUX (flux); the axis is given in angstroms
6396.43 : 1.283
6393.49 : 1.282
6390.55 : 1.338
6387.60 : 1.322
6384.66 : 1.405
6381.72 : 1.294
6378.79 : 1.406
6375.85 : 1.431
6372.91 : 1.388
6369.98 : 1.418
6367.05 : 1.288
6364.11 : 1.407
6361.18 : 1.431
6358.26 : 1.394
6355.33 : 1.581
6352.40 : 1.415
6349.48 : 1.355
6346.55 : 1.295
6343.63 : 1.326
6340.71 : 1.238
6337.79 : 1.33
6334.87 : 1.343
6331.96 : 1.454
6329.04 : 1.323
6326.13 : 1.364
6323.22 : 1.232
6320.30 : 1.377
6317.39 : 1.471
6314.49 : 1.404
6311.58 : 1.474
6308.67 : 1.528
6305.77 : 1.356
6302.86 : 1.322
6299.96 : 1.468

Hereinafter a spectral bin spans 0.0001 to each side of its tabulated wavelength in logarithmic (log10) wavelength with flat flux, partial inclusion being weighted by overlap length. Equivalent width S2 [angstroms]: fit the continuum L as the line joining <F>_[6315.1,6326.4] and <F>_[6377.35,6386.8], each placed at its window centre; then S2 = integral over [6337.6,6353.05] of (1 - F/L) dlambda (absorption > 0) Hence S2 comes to 0.5 angstroms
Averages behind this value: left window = 1.36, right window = 1.37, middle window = 1.32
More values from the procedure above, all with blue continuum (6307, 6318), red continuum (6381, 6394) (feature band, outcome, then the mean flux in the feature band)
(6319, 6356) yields 1.8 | 1.35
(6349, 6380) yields -0.8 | 1.41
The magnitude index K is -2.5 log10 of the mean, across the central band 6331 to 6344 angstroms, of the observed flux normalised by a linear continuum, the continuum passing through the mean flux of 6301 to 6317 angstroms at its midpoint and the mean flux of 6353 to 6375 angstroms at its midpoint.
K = 0.07 mag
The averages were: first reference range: 1.42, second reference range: 1.42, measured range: 1.34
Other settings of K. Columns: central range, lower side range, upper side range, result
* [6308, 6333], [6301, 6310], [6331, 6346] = -0.02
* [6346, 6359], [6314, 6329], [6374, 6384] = -0.03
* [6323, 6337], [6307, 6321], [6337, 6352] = 0.02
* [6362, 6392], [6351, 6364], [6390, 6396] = 0.00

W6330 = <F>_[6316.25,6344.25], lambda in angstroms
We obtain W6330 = 1.34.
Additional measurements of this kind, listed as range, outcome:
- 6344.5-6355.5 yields 1.39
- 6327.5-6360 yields 1.37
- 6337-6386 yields 1.38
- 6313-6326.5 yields 1.37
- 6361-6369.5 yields 1.37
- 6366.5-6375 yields 1.38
